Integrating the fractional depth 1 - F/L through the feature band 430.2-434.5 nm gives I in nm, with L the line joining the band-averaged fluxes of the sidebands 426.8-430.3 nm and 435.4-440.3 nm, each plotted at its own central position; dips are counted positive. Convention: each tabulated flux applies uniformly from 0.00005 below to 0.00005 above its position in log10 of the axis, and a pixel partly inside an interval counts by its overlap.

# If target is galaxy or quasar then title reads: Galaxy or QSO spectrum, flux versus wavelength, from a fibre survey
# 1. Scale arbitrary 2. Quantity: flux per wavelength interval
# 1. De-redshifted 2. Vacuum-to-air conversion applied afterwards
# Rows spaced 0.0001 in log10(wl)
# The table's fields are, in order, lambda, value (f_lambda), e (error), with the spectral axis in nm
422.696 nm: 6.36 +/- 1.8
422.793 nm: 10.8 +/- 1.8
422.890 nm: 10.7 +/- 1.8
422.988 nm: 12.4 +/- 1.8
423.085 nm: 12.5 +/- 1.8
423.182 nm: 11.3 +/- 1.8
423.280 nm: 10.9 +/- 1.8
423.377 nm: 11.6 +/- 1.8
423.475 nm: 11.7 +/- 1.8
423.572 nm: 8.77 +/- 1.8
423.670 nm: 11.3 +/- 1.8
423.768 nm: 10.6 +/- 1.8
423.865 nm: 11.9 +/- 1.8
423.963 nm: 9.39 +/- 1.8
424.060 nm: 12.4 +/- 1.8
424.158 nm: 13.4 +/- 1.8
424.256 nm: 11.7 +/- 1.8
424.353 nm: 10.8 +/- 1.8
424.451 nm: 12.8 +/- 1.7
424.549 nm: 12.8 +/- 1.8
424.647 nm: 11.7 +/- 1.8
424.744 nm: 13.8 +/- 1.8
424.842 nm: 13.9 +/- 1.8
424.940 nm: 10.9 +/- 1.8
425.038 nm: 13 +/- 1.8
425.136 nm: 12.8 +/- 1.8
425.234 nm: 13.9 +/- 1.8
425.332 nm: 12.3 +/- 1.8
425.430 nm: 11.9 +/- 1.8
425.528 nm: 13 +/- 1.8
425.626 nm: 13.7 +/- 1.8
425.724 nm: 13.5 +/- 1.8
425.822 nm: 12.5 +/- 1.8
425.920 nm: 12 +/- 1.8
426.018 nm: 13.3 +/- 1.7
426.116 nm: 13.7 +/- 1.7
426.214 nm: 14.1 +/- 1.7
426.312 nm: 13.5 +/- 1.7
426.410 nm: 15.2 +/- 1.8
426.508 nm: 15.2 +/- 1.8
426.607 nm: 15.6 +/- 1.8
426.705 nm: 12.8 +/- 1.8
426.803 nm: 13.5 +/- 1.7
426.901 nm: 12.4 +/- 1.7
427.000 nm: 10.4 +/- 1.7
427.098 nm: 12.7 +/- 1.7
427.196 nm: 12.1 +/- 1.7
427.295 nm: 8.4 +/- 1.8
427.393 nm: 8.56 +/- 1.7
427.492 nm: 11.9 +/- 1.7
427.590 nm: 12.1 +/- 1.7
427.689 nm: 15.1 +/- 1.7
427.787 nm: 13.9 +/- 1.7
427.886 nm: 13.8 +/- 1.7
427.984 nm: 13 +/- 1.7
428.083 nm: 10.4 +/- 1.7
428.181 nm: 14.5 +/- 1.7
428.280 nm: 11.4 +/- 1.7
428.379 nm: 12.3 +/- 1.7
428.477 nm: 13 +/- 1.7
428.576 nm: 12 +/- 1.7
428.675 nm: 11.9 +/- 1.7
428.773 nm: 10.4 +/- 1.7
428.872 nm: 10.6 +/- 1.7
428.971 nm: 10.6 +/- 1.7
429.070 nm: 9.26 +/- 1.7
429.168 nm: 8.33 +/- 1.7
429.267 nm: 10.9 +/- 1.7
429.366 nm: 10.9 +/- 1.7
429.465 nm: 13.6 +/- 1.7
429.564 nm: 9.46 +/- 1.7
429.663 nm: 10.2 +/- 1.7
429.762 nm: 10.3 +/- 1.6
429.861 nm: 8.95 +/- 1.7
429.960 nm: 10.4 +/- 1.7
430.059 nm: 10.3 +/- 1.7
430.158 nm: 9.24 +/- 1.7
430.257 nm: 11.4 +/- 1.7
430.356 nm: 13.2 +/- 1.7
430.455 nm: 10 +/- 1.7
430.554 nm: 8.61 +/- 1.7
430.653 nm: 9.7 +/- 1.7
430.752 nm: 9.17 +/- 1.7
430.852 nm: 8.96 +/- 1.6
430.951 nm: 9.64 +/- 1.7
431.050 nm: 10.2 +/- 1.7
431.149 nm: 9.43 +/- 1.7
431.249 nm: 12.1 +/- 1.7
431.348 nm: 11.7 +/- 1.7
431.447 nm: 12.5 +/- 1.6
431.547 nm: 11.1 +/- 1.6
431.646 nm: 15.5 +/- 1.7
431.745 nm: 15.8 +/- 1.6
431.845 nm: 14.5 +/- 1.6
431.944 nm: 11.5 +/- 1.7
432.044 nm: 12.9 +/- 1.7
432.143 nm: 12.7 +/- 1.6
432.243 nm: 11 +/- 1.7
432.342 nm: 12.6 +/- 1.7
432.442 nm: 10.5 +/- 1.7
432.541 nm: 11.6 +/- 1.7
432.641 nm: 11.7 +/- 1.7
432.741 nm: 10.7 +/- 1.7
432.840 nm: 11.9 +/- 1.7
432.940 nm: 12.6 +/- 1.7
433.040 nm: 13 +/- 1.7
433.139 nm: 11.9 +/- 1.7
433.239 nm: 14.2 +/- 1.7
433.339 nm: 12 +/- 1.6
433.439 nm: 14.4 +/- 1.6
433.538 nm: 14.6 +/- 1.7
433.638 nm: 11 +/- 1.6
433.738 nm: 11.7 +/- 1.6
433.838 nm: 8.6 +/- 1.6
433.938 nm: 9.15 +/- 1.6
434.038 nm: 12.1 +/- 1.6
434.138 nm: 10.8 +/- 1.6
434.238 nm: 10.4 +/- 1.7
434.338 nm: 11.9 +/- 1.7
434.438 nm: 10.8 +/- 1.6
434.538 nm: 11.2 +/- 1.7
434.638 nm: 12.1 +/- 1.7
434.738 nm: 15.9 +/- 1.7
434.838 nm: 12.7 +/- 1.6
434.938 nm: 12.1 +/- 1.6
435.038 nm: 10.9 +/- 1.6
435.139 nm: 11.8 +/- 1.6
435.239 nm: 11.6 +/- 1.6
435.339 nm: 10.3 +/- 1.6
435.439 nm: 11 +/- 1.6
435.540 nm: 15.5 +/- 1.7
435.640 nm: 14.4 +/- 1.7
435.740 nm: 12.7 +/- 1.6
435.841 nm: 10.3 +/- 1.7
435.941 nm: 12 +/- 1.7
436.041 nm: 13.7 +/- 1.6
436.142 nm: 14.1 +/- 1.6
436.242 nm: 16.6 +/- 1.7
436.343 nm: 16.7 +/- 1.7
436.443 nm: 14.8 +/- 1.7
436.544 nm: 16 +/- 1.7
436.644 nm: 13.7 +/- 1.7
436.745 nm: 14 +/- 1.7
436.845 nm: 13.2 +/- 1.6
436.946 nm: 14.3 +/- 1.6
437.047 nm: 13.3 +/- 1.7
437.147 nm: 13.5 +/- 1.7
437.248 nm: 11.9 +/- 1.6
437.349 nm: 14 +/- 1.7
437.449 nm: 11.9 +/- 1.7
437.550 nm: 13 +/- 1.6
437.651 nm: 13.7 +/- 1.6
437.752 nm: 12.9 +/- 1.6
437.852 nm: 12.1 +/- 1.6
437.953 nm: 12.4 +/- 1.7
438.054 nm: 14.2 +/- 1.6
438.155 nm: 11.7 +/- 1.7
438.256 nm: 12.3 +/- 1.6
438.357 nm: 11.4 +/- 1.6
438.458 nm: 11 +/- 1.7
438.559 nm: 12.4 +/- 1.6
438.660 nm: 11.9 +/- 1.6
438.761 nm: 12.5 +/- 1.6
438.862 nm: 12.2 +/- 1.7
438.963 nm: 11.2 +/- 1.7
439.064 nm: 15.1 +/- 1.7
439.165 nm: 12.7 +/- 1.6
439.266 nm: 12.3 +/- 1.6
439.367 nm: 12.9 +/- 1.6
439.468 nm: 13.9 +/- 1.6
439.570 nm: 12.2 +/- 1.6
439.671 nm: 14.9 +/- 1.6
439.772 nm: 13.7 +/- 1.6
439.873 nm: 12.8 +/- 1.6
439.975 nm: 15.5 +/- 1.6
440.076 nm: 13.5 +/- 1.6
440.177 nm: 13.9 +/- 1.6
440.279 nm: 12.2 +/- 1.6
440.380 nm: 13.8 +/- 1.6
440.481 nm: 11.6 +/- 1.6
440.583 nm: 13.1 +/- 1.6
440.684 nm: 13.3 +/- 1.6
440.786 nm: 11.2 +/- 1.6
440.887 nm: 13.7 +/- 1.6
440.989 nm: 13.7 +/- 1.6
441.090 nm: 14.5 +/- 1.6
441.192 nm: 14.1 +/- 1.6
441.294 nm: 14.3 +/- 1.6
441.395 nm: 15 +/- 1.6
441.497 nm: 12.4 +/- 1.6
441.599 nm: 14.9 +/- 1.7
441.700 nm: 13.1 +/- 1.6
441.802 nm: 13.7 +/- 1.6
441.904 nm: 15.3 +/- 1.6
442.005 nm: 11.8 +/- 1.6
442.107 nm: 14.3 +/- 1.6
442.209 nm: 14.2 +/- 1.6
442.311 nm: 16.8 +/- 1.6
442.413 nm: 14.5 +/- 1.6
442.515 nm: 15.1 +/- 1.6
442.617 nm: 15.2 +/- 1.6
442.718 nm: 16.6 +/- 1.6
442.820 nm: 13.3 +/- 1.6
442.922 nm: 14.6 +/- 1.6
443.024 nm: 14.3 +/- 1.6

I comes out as 0.17 nm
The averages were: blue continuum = 11.3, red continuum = 13.2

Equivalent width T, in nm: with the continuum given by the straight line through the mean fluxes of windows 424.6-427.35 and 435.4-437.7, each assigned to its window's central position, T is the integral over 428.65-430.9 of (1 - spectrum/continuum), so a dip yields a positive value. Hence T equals 0.50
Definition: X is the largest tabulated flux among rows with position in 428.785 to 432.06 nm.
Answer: 15.8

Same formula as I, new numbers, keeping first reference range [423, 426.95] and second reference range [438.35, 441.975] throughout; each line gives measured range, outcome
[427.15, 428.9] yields 0.10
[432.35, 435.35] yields 0.26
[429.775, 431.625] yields 0.34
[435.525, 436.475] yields -0.07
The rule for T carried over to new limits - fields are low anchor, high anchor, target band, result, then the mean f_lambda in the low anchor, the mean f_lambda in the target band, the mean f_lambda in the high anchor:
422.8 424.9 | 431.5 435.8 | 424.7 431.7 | 0.052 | 11.7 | 11.8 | 12.2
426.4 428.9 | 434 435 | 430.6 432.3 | 0.070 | 12.4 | 11.7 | 12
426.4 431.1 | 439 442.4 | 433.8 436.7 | 0.011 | 11.3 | 12.6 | 13.6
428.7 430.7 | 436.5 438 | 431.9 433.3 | -0.070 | 10.3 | 12.1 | 13.3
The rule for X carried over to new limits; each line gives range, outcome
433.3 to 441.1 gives 16.7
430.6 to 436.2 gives 15.9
